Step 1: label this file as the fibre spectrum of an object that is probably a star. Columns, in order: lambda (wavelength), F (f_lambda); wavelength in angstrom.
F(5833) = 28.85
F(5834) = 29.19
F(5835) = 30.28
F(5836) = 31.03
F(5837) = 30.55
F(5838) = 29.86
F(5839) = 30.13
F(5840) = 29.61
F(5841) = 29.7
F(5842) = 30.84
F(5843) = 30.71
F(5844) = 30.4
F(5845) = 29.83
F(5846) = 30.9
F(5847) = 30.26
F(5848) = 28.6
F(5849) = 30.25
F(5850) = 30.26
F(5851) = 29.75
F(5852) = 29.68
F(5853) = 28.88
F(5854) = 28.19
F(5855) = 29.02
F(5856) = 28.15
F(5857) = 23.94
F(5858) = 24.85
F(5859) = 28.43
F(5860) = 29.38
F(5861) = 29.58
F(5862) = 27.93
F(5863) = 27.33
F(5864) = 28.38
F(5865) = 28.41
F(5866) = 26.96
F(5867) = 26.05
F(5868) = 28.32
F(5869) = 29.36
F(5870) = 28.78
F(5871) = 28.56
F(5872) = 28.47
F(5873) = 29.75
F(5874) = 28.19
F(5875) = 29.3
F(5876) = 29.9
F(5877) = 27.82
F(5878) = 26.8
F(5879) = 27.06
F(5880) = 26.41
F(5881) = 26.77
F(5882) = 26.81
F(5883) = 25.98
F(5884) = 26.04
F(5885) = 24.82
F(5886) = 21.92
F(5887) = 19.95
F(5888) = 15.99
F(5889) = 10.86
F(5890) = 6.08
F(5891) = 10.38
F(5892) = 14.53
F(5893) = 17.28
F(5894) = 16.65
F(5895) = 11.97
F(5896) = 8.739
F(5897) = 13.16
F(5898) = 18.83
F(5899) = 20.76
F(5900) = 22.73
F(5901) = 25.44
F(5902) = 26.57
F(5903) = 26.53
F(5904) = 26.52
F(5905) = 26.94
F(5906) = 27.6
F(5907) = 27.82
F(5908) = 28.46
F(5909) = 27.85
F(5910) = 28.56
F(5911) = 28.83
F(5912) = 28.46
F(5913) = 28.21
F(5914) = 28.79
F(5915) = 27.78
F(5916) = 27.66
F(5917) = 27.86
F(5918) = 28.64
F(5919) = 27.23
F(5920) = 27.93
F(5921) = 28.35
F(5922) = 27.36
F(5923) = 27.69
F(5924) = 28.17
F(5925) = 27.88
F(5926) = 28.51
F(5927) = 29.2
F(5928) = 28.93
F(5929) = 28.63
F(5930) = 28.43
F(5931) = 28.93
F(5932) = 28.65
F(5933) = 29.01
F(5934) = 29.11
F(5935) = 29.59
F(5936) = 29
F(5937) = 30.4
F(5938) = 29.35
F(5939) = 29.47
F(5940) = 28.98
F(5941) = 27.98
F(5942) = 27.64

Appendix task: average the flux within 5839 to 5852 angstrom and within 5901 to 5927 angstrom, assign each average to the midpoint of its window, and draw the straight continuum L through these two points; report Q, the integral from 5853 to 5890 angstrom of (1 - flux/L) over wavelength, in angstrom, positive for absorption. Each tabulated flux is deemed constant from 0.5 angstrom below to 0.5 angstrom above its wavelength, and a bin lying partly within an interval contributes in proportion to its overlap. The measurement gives 3.8 angstrom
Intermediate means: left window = 30.1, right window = 27.8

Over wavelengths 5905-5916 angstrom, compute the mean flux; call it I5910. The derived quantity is 28.2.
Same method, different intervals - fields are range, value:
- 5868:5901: 22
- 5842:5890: 27.1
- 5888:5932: 24.1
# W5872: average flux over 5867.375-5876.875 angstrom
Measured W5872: 28.9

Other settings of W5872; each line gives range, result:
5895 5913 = 24.1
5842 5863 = 29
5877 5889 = 24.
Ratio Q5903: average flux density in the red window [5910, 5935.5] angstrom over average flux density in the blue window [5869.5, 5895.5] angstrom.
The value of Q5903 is 1.26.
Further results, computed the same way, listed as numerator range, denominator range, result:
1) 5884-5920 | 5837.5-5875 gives 0.78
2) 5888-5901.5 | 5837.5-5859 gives 0.52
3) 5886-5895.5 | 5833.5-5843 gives 0.47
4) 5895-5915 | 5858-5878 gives 0.87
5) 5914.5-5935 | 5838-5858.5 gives 0.97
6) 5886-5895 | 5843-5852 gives 0.48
